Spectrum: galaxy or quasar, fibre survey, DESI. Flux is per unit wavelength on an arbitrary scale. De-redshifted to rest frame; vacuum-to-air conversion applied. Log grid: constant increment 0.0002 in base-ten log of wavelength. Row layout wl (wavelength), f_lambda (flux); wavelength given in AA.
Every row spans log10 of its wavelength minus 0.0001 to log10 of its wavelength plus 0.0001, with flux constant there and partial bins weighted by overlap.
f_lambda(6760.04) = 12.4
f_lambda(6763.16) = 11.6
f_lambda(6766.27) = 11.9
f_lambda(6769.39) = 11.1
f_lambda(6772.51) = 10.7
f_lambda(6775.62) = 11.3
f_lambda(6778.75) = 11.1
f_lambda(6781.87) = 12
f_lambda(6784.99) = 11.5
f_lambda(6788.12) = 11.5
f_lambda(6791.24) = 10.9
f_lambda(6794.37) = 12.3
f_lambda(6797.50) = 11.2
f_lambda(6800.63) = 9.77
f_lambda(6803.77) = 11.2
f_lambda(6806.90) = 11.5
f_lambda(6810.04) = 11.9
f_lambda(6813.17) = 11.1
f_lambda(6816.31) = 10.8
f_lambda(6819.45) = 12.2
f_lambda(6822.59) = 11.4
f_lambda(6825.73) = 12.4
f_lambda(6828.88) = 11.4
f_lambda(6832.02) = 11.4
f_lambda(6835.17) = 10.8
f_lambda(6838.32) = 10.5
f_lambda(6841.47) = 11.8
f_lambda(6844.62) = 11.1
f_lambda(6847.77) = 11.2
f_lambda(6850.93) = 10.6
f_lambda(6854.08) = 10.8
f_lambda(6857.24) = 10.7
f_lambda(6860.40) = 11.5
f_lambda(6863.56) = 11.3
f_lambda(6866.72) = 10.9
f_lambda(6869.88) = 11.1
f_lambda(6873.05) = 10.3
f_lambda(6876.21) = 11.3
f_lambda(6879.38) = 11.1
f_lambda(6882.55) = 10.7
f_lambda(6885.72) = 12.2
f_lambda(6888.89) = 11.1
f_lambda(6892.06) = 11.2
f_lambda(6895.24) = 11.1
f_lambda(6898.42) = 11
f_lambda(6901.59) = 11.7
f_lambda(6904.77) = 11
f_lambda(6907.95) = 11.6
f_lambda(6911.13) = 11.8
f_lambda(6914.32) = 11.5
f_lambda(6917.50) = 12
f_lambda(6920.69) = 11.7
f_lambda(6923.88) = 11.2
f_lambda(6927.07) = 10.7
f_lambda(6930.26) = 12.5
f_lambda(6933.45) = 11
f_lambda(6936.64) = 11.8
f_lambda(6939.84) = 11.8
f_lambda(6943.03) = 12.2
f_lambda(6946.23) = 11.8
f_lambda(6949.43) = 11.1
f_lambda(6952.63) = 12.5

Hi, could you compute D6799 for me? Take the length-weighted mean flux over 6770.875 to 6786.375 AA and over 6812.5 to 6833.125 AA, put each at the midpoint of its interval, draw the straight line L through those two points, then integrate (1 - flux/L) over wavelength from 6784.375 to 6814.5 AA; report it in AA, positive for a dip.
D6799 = 0.4 AA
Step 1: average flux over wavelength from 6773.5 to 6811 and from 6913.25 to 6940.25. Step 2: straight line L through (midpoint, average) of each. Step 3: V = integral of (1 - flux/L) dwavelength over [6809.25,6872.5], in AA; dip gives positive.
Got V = 1.1 AA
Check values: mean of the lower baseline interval 11.3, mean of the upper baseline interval 11.6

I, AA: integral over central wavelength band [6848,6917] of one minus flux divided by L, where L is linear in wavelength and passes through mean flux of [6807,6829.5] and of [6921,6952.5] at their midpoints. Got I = 2.55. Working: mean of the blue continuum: 11.6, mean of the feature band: 11.2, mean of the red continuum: 11.6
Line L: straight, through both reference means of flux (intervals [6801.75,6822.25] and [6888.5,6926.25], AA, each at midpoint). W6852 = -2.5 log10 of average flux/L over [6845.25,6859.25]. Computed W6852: 0.05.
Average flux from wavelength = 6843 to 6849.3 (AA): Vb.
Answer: 11.2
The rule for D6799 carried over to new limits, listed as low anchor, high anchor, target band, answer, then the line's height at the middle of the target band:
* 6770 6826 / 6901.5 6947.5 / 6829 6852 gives 0.7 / 11.4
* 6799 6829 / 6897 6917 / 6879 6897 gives 0.3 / 11.5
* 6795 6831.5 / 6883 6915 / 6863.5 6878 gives 0.6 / 11.4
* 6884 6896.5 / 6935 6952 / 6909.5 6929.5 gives 0.1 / 11.6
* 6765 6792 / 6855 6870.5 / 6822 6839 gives -0.3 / 11.2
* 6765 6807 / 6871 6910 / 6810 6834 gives -0.6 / 11.2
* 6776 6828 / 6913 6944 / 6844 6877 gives 1.6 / 11.5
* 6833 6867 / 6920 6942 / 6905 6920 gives -0.3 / 11.4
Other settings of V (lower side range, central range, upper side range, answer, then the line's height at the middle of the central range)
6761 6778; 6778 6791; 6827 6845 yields -0.2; 11.3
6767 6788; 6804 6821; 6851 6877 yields -0.5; 11.2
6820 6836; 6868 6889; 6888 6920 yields 0.6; 11.5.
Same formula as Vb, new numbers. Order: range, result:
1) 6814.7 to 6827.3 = 11.7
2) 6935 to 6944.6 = 11.9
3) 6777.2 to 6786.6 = 11.5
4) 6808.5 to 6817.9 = 11.3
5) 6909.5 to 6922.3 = 11.7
